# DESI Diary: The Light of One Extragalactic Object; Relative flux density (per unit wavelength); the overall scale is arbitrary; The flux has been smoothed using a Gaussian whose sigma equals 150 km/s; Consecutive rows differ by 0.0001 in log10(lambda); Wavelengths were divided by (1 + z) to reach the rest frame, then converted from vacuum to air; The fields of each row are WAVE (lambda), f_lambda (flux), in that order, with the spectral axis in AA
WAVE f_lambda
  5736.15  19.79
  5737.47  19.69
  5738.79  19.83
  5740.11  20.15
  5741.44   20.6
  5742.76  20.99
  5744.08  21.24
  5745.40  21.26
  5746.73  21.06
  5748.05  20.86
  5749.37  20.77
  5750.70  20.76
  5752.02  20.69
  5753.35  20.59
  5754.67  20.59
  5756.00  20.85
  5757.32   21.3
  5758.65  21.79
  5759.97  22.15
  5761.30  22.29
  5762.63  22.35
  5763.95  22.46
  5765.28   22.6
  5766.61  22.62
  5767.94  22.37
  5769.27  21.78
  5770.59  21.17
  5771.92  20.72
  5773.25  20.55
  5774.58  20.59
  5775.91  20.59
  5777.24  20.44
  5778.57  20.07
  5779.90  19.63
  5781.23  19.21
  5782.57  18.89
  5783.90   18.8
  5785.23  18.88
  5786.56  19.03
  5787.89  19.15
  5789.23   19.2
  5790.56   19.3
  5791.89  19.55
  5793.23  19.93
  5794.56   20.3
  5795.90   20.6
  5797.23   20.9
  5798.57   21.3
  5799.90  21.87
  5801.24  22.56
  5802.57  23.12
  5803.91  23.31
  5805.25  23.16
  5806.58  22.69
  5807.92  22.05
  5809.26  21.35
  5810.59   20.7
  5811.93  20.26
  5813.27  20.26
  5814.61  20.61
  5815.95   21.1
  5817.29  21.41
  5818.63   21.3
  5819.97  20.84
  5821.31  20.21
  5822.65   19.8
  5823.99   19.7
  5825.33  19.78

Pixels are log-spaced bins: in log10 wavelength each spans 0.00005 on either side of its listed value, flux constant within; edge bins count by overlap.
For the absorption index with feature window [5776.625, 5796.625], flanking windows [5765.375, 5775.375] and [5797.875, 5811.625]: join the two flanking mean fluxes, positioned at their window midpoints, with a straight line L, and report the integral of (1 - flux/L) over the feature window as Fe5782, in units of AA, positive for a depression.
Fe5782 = 2.1 AA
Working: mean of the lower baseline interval 21.5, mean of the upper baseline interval 22.2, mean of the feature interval 19.5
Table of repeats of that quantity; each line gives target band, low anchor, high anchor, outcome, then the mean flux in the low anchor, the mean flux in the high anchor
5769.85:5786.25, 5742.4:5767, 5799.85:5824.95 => 1.1 AA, 21.4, 21.4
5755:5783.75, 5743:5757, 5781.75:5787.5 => -1.9 AA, 20.9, 18.9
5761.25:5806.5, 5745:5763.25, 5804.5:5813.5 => 1.2 AA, 21.2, 21.6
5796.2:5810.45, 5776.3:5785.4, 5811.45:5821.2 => -1.3 AA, 19.5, 20.8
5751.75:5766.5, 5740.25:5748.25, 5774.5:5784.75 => -0.9 AA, 20.9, 19.7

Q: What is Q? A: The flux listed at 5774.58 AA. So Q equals 20.59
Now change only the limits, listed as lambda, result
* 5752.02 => 20.69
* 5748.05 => 20.86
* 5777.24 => 20.44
